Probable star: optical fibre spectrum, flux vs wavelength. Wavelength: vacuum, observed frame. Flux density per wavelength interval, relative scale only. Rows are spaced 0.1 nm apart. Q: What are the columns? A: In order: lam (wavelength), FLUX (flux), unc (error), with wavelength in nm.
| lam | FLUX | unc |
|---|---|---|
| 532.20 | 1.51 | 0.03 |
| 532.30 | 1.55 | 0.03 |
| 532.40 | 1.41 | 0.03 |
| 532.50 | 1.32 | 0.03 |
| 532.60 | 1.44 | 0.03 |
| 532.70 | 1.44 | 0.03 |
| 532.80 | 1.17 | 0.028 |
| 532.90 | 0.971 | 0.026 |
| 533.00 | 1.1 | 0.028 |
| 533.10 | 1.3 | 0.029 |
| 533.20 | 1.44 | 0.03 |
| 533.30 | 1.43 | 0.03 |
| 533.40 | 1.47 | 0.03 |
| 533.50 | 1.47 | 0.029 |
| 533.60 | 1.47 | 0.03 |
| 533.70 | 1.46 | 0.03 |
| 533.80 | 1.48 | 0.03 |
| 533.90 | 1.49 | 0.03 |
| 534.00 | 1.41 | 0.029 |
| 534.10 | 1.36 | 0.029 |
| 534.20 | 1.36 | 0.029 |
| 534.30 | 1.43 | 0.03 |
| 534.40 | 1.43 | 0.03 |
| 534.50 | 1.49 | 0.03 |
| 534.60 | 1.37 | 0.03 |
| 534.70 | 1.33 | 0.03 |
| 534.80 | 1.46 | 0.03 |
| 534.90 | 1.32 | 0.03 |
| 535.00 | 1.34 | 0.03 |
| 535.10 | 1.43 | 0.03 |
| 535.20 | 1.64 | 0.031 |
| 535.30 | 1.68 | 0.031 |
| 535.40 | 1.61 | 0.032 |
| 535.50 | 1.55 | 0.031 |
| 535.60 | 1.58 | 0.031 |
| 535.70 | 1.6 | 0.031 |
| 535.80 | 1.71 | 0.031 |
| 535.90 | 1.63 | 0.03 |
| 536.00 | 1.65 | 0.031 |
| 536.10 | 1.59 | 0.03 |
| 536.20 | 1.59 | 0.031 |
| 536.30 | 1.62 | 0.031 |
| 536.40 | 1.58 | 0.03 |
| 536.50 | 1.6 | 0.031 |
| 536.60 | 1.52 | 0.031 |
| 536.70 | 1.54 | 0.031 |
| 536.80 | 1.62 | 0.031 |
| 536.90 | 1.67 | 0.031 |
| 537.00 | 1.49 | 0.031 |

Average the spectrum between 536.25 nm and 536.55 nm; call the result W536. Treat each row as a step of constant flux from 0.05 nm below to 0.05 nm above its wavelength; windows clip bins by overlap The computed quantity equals 1.6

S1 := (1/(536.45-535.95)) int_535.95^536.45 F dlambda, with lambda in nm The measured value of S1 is 1.61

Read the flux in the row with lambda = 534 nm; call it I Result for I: 1.41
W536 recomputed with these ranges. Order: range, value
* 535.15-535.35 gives 1.66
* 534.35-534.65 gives 1.43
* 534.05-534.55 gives 1.41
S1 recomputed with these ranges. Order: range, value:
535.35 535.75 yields 1.59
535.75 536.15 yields 1.64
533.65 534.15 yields 1.44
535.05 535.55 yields 1.58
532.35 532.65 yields 1.39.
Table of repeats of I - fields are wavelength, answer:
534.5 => 1.49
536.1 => 1.59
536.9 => 1.67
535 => 1.34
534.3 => 1.43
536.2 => 1.59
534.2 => 1.36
